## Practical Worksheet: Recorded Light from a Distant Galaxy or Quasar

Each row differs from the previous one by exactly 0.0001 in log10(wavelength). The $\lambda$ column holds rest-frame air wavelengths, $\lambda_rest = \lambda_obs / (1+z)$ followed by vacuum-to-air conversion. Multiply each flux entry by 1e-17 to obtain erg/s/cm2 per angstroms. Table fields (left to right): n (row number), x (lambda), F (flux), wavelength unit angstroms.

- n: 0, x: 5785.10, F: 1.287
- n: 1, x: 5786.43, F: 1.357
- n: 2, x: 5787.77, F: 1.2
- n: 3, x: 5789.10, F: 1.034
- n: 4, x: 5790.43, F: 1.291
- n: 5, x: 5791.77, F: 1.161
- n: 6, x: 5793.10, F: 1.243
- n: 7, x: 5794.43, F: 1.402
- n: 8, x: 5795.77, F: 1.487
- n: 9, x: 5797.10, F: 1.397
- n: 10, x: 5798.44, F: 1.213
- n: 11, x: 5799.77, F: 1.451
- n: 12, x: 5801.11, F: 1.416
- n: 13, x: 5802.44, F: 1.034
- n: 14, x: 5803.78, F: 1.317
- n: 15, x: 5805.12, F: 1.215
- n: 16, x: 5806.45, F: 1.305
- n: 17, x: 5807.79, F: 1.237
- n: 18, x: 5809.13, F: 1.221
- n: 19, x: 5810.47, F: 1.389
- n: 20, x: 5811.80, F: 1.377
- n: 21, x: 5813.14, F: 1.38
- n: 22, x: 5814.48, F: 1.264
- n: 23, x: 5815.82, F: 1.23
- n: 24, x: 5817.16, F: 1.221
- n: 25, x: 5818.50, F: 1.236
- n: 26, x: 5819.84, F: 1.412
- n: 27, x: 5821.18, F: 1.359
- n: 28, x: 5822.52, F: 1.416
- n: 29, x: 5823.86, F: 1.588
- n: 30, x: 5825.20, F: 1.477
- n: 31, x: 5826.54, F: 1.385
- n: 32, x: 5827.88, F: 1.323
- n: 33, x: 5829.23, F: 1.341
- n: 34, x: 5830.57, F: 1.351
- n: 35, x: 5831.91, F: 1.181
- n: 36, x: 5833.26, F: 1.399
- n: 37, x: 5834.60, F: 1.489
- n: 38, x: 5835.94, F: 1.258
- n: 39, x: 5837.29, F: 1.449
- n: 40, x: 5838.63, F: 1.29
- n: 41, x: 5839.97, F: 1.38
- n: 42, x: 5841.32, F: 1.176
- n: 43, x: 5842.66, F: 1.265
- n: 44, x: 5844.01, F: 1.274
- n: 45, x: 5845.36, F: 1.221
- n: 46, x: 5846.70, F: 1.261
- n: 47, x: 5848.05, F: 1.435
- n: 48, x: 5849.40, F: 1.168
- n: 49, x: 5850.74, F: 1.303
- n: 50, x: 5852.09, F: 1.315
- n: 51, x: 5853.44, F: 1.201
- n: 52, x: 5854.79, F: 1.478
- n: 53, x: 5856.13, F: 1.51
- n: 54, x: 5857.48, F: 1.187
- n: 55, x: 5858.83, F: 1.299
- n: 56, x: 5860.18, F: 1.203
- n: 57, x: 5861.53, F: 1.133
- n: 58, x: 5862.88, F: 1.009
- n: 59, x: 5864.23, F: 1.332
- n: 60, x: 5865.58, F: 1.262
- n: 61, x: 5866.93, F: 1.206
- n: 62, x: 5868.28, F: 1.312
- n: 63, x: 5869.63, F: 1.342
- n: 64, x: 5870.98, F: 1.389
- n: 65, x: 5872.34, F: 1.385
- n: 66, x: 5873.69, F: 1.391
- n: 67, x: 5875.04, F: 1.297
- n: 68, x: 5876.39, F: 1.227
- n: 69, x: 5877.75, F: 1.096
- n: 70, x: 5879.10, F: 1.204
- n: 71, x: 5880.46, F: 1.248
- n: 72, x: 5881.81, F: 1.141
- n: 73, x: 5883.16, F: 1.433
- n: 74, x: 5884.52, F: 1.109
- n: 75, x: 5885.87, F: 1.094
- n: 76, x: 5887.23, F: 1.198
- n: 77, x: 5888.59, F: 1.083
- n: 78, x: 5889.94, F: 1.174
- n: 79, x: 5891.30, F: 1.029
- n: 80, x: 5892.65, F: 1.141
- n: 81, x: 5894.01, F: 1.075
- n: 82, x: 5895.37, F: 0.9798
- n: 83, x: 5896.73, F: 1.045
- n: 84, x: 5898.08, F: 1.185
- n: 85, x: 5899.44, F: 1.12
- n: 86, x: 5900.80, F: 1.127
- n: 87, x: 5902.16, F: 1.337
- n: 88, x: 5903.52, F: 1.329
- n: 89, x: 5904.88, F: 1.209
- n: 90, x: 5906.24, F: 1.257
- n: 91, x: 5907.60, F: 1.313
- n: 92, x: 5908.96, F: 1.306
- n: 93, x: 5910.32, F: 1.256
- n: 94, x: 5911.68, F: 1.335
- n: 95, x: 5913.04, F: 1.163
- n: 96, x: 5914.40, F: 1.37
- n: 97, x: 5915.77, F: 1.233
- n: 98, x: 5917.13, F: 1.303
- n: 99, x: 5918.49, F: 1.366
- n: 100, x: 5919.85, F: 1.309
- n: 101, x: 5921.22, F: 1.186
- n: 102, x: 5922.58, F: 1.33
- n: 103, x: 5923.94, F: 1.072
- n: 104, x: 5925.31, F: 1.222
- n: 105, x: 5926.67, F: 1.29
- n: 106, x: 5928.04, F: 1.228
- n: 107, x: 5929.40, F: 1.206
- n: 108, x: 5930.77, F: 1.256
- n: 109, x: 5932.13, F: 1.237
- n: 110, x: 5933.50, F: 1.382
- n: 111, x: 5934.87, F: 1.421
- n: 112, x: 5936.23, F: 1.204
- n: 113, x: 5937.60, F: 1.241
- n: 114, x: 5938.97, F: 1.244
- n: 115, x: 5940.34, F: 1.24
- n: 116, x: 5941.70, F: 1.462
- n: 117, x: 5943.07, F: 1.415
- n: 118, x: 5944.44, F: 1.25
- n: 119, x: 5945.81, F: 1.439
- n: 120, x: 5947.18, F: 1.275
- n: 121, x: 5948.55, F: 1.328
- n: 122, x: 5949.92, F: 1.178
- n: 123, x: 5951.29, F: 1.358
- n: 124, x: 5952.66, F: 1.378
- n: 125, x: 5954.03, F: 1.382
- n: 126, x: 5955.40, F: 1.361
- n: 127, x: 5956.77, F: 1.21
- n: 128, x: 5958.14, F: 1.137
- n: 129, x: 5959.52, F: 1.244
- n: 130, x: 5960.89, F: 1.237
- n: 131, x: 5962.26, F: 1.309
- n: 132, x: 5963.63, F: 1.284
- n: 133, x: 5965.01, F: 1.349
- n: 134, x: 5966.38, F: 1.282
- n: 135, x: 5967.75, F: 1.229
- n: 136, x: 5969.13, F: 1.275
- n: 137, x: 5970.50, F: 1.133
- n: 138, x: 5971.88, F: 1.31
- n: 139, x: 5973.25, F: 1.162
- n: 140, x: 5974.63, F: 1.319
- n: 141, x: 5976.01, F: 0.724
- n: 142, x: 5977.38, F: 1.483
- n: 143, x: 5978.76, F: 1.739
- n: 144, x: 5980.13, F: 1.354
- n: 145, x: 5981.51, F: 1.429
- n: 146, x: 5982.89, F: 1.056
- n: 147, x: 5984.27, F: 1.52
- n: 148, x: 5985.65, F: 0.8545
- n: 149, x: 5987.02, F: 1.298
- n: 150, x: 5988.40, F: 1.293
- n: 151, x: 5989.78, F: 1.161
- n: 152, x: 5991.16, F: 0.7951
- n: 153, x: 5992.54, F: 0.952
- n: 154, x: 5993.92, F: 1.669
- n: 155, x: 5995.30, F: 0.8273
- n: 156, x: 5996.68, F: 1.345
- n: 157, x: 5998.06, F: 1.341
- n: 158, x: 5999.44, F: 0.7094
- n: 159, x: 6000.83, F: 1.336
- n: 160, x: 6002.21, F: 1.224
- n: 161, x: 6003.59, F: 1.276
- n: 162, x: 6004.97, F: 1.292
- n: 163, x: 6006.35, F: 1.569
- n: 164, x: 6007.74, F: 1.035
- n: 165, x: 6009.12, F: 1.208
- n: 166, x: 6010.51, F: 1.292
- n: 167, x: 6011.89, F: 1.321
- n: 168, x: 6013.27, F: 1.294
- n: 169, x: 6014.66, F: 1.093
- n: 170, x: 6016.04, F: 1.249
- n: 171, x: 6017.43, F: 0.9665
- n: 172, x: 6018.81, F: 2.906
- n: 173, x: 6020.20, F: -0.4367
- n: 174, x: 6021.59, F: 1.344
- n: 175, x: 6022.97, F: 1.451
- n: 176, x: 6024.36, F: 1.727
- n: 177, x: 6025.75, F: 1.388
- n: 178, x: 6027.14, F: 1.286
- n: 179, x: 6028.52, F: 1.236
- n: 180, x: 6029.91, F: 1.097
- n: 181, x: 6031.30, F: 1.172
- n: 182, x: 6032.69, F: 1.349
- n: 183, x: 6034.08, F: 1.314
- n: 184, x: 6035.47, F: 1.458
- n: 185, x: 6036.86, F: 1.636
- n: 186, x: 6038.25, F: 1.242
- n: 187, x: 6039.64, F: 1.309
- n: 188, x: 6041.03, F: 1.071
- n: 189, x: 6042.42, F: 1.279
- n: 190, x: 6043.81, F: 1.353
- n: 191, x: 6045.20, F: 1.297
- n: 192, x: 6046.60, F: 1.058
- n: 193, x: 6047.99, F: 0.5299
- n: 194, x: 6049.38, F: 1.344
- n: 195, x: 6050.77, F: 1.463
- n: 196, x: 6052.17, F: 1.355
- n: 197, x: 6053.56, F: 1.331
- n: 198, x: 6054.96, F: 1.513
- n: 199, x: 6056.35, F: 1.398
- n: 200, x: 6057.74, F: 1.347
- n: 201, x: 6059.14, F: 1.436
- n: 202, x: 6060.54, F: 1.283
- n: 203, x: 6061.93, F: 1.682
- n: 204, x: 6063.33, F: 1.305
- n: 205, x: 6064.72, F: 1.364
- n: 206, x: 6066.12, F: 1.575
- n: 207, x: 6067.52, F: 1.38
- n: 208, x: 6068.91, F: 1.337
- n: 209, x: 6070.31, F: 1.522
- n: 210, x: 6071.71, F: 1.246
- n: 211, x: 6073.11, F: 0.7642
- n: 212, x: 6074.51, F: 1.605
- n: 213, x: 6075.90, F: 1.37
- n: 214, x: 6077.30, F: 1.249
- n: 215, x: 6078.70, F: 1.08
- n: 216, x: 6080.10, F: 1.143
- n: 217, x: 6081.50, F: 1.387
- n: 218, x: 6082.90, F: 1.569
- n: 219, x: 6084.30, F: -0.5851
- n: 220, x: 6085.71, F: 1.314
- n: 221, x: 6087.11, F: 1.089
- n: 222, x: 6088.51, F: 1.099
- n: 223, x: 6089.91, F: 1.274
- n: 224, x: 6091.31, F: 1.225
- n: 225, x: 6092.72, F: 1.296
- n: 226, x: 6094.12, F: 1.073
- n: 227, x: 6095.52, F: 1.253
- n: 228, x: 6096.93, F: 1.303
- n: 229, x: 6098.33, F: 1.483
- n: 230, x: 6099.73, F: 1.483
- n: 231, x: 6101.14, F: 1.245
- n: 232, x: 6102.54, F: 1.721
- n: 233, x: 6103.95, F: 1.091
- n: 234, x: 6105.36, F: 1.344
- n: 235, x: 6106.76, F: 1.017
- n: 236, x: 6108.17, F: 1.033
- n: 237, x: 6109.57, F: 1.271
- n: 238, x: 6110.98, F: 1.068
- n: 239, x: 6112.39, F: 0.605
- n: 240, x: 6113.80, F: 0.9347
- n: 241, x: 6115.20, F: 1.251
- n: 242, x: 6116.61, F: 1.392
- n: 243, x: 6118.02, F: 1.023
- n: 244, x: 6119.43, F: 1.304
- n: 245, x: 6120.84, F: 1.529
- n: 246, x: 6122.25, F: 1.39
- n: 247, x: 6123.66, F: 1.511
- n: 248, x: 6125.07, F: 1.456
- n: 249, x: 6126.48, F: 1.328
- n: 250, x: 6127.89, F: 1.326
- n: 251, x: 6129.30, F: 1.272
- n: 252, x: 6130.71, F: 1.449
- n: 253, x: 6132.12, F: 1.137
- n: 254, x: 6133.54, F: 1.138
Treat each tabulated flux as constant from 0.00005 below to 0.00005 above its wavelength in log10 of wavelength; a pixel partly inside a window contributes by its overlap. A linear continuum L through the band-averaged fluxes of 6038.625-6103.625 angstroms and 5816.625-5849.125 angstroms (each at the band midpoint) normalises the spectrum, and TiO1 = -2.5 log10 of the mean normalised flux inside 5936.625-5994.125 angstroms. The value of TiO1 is 0.03 mag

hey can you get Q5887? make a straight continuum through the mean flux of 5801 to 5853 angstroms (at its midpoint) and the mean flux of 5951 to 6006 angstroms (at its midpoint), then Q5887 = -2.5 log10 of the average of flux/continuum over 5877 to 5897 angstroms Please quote 0.13 mag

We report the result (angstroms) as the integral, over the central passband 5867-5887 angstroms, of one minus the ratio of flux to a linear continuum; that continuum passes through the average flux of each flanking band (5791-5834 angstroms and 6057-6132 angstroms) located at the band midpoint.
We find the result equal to 0.8 angstroms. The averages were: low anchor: 1.33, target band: 1.26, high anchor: 1.25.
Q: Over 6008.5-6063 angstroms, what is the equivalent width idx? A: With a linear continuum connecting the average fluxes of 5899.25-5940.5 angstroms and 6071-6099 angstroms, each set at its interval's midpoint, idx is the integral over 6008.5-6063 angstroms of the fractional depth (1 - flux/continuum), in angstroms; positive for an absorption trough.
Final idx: -4.9 angstroms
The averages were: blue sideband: 1.26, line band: 1.3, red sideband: 1.16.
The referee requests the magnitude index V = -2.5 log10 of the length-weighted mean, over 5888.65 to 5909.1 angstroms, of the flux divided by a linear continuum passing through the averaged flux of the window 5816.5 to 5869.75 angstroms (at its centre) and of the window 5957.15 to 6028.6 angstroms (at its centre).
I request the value 0.10 mag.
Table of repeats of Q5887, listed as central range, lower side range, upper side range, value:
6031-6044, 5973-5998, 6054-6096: -0.07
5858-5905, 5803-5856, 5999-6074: 0.10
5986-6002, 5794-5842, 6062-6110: 0.11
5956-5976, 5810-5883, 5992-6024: 0.02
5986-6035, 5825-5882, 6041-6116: 0.01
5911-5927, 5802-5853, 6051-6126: 0.03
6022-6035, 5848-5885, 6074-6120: -0.11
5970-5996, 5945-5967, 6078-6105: 0.05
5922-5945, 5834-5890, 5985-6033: -0.02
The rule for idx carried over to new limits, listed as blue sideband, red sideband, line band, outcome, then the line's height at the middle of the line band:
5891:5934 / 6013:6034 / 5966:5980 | -0.2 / 1.25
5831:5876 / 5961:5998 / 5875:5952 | 1.9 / 1.27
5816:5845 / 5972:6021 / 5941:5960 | -0.9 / 1.25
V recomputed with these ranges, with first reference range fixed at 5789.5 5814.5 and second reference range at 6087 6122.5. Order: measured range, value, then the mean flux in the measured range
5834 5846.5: -0.01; 1.31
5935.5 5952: -0.03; 1.3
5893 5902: 0.16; 1.1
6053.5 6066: -0.15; 1.42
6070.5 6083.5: -0.04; 1.28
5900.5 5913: 0.00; 1.27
